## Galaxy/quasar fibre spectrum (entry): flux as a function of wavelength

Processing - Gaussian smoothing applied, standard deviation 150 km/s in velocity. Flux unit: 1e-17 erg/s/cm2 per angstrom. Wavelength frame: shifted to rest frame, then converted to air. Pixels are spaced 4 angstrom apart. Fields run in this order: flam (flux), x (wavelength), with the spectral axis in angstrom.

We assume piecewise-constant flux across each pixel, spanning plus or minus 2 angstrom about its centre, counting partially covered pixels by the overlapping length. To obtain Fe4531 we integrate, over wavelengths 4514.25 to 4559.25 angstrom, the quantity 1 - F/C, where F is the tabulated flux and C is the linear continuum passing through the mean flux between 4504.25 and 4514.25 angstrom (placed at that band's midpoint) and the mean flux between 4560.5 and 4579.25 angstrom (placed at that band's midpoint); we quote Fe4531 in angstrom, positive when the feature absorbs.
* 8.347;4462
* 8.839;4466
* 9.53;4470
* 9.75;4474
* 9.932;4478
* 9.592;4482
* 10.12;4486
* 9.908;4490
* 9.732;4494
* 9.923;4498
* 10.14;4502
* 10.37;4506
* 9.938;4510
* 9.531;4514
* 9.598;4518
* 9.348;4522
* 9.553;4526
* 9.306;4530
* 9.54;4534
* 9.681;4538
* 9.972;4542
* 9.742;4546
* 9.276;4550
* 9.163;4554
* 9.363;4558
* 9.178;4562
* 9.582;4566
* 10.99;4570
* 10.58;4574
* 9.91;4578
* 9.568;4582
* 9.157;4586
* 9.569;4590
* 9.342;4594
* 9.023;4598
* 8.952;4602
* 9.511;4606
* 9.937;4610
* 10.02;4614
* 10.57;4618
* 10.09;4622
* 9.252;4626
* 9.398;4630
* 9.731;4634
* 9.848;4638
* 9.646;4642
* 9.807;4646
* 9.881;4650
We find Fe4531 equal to 2.39 angstrom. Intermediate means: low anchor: 10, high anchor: 10.1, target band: 9.51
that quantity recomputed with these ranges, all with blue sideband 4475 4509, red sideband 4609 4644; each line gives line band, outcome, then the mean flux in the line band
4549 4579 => 0.37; 9.77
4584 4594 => 0.51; 9.36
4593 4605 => 0.90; 9.12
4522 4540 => 0.76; 9.5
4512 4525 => 0.57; 9.5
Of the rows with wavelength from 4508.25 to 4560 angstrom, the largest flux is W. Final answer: 9.972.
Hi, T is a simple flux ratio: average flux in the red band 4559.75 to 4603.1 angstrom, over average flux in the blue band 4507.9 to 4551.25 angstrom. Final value 1.0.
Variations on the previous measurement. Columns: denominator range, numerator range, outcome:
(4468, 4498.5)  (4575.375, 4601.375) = 0.96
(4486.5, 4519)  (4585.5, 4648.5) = 0.97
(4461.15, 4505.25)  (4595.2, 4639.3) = 1.00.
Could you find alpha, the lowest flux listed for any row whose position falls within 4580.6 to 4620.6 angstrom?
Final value 8.952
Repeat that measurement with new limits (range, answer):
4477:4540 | 9.306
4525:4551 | 9.276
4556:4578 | 9.178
